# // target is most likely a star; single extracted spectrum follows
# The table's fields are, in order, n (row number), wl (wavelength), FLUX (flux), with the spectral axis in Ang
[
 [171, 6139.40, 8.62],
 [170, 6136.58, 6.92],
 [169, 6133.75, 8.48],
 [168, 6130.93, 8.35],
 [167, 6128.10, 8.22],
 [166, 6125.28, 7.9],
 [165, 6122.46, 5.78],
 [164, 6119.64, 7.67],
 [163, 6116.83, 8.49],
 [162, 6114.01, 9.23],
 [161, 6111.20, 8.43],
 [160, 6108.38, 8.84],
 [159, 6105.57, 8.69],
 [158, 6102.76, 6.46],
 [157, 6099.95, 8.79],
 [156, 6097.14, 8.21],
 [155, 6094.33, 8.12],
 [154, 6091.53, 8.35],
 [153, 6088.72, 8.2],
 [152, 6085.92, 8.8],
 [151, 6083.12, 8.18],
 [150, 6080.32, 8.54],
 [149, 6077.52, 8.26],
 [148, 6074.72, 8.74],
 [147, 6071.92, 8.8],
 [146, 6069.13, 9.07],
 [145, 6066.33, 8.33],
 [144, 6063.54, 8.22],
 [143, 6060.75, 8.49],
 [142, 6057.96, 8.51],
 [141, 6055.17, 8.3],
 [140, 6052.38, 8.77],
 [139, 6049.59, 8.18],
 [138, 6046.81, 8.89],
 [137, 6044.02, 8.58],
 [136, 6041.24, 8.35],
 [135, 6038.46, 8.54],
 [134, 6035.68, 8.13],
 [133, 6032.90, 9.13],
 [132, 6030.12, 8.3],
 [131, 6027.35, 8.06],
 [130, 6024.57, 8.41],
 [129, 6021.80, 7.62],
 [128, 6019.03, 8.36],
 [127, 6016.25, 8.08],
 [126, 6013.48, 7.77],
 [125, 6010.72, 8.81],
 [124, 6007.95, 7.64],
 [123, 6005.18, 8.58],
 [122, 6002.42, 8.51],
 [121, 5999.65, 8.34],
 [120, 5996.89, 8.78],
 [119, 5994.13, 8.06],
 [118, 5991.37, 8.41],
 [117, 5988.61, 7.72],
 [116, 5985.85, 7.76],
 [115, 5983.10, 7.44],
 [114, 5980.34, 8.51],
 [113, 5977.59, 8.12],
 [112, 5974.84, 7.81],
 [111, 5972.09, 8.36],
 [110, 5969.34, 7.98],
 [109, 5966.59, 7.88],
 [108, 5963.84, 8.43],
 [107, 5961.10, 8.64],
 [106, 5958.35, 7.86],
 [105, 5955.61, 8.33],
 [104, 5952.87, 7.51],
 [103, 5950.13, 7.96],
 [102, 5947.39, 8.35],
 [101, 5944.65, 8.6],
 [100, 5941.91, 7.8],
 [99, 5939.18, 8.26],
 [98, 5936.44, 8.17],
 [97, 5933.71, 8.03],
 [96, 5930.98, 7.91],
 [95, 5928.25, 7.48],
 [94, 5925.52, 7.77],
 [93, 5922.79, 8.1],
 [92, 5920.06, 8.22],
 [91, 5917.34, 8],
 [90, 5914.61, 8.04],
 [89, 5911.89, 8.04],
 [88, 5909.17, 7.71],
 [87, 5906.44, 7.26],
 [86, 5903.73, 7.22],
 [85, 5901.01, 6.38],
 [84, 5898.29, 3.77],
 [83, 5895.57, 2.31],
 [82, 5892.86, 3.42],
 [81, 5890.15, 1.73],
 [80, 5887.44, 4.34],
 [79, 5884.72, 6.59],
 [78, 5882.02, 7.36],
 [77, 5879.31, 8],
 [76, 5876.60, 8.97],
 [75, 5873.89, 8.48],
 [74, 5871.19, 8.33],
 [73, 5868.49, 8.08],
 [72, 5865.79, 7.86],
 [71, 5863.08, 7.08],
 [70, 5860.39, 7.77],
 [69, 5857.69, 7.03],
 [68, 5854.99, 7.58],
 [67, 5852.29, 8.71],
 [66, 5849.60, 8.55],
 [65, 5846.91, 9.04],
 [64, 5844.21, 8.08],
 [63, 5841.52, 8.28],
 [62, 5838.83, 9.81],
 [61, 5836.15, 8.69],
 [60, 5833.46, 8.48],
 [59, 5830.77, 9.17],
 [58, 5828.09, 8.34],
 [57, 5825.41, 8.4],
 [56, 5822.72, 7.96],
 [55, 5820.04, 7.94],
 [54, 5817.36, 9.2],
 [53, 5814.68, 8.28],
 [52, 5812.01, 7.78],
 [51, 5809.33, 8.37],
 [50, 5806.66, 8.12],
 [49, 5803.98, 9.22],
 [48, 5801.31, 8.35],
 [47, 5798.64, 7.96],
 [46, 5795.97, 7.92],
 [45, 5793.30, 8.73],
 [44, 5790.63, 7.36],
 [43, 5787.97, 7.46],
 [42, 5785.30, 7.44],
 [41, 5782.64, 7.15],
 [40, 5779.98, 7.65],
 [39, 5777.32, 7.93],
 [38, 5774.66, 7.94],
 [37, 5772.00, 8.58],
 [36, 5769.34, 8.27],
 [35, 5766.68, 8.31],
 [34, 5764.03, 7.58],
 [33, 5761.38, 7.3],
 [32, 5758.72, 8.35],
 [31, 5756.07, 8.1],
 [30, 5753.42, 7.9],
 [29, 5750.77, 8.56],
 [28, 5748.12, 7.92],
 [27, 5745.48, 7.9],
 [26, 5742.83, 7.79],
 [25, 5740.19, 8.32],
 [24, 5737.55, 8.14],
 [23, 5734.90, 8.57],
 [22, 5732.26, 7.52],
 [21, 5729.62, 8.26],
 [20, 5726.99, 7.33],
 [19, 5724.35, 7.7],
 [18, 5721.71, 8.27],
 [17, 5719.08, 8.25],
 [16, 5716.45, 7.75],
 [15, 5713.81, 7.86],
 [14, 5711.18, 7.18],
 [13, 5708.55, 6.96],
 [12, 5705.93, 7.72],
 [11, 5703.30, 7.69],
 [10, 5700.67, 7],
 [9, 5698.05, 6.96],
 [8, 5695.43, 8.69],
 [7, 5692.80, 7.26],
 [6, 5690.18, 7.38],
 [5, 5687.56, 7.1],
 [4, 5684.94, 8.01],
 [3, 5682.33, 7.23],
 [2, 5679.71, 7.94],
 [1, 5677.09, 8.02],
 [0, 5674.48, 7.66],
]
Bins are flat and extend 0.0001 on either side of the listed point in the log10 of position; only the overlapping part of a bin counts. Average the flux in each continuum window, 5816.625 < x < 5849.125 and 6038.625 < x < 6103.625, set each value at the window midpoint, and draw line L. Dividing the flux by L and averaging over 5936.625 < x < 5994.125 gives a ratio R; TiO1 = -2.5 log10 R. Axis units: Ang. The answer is 0.054 mag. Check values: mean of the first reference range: 8.6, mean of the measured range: 8.09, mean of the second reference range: 8.42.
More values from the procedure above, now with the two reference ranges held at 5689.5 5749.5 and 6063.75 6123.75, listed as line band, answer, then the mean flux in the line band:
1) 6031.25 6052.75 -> -0.044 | 8.56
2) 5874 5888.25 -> 0.102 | 7.27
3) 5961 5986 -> 0.005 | 8.08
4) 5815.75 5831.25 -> -0.073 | 8.46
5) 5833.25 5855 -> -0.093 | 8.65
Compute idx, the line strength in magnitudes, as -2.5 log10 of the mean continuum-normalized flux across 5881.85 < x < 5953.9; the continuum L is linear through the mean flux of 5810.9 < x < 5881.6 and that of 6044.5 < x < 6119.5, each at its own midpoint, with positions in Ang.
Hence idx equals 0.21 mag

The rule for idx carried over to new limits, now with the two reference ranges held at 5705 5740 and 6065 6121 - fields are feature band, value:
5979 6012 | 0.01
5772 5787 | 0.03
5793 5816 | -0.04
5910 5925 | 0.01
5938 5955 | 0.01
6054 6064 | -0.01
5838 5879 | -0.02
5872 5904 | 0.38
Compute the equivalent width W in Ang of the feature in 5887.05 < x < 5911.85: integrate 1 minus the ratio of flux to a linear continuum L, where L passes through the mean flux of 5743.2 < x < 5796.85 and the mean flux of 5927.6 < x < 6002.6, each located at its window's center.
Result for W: 9.1 Ang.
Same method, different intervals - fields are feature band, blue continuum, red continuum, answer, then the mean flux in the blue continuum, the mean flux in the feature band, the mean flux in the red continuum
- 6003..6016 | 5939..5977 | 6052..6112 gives 0.1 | 8.12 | 8.21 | 8.41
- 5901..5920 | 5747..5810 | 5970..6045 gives 1.1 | 8.02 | 7.65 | 8.23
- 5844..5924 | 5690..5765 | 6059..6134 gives 9.6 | 7.81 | 7.05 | 8.28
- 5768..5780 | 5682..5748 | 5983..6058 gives -0.4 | 7.73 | 8.12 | 8.3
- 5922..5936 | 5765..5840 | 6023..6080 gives 0.8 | 8.24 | 7.87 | 8.5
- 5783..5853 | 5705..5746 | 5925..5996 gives -3.7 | 7.85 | 8.35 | 8.05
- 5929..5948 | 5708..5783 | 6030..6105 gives 0.2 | 7.93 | 8.13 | 8.42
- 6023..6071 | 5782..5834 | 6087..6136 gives -2.1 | 8.19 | 8.49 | 8.11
